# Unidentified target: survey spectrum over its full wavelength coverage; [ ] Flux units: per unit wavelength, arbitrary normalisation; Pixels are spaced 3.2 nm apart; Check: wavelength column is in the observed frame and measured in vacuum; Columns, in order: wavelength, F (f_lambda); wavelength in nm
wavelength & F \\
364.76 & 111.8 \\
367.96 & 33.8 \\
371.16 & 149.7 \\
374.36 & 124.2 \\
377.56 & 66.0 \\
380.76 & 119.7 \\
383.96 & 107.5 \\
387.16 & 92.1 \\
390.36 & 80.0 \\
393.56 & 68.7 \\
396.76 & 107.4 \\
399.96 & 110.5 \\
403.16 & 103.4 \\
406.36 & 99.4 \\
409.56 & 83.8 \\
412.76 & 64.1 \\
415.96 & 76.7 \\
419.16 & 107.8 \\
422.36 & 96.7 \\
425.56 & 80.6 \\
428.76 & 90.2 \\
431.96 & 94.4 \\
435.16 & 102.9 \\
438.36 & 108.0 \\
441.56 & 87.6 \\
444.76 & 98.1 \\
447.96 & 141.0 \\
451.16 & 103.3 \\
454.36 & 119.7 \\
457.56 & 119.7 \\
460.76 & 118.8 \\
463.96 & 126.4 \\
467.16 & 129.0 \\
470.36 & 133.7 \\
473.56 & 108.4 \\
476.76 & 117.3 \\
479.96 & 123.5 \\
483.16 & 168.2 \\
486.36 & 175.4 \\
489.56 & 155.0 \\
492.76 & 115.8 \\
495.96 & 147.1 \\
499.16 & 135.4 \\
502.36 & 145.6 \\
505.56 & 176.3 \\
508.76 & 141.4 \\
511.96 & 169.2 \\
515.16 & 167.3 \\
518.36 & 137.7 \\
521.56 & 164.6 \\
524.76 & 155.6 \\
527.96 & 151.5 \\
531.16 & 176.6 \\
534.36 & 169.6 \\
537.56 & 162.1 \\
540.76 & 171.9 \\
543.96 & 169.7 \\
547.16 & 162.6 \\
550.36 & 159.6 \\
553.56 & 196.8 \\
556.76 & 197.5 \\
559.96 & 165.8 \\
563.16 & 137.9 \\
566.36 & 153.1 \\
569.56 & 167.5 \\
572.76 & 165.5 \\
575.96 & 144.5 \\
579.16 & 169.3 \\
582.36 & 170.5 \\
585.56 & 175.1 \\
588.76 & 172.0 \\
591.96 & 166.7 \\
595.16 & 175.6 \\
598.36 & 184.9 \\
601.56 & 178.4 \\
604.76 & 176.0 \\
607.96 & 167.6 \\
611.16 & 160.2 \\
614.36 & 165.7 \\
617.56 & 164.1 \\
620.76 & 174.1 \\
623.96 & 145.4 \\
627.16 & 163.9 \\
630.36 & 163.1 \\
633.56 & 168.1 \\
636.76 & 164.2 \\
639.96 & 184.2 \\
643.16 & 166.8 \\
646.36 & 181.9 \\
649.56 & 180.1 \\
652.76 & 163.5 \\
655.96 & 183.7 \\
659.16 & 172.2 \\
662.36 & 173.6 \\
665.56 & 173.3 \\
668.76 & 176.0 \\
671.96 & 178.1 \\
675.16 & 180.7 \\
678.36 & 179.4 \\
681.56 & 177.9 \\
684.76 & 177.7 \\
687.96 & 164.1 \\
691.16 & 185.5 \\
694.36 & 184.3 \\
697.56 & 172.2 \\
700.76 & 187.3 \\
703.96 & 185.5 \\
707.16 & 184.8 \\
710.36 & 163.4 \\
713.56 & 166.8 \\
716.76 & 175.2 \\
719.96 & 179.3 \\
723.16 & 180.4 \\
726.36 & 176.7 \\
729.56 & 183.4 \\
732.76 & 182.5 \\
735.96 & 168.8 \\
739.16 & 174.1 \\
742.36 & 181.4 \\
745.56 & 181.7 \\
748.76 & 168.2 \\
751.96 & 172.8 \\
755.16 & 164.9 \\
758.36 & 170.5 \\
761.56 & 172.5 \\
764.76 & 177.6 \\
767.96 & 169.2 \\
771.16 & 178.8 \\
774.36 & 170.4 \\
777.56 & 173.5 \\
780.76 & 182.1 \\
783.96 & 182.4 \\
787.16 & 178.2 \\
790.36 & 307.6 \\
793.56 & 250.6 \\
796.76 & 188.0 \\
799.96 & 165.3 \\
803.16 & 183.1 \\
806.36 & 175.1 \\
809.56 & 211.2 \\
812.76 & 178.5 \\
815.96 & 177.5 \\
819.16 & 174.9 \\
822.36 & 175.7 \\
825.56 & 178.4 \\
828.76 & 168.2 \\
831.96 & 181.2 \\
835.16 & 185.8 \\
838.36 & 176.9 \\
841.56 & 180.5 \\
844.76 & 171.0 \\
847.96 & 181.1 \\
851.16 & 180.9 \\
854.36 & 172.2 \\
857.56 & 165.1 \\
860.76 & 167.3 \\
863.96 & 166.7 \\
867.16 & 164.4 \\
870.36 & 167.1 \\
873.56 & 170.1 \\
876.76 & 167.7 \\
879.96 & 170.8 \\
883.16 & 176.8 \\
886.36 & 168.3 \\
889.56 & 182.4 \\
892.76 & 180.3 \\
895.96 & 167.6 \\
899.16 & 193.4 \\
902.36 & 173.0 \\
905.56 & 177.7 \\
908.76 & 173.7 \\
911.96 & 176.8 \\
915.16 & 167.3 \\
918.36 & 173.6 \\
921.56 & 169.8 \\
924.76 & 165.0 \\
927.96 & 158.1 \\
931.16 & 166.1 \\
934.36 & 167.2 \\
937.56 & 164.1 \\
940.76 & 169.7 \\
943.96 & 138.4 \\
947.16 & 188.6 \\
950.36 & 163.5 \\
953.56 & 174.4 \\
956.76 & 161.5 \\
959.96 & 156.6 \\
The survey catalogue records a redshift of 0.204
